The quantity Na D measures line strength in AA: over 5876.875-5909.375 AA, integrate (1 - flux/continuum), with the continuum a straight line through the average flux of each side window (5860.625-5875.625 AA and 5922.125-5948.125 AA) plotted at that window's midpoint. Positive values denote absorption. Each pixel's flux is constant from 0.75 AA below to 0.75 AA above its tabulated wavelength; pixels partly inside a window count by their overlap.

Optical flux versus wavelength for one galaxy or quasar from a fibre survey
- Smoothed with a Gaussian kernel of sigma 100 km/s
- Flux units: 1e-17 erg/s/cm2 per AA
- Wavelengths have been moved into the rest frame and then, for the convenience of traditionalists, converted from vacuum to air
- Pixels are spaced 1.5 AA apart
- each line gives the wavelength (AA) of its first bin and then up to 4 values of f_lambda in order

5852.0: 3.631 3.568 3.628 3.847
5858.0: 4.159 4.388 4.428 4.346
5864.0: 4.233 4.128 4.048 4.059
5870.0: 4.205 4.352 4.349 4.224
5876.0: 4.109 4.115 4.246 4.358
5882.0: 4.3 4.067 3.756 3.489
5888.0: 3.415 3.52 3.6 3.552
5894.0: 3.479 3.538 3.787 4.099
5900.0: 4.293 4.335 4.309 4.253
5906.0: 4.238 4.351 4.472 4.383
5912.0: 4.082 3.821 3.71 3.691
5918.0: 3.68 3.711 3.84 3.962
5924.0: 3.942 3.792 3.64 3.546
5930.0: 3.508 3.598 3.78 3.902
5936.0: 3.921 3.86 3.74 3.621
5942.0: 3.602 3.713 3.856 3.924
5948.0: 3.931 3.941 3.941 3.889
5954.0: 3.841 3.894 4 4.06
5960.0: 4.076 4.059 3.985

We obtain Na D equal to 0.6 AA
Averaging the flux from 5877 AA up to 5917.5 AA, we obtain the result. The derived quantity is 3.97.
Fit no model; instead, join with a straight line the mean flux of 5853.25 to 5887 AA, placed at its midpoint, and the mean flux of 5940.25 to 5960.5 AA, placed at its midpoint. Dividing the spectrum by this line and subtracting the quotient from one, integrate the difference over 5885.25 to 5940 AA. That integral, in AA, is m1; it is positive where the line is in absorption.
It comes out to 1.9 AA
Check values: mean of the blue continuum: 4.12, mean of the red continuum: 3.88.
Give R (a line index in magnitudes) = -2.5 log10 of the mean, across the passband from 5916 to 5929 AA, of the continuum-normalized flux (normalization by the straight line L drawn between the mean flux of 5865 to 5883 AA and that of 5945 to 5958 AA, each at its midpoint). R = 0.07 mag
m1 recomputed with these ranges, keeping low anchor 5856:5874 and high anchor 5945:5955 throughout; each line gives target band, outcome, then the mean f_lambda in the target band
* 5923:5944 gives 1.26 AA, 3.73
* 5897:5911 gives -0.69 AA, 4.27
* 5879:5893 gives 1.11 AA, 3.81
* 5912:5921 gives 0.60 AA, 3.76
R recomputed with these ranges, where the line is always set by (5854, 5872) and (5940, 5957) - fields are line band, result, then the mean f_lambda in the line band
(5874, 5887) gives 0.000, 4.08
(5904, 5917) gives -0.038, 4.12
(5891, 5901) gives 0.065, 3.79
